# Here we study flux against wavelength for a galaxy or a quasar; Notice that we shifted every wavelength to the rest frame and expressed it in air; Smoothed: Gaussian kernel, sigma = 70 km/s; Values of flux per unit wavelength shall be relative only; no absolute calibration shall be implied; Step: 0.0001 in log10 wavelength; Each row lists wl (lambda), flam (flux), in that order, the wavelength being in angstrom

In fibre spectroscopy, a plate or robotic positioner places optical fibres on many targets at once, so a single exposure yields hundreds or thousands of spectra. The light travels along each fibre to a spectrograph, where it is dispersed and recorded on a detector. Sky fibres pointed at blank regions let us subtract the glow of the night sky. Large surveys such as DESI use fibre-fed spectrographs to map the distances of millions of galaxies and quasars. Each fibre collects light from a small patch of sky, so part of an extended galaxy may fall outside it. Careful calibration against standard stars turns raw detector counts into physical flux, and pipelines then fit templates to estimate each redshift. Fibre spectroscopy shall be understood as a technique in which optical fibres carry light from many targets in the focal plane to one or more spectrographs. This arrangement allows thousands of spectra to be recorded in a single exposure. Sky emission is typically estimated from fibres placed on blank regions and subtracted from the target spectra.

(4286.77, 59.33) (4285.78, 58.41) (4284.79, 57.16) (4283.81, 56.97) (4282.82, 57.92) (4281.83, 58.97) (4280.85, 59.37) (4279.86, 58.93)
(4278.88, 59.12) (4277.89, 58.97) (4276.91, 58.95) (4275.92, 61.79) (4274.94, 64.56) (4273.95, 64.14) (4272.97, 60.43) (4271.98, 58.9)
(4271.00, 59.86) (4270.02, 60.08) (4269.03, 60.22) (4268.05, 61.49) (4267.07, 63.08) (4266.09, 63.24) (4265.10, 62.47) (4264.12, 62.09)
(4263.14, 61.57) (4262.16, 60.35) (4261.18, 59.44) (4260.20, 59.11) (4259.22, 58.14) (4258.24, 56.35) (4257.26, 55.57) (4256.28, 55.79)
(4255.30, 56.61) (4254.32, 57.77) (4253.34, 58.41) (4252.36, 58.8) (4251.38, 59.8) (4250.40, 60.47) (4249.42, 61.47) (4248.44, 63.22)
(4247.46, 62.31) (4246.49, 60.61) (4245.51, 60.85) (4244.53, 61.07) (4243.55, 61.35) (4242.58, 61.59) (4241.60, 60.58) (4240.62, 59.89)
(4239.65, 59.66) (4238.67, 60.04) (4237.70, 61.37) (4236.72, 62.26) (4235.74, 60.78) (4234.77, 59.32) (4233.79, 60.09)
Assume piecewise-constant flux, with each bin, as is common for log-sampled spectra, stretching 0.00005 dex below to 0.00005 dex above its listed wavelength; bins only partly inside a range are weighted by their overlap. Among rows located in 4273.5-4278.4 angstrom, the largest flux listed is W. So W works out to 64.56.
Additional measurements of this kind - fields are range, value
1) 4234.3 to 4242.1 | 62.26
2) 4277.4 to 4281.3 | 59.37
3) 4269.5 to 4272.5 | 60.08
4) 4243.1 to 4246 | 61.35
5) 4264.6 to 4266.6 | 63.24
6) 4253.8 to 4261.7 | 59.44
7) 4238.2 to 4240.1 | 60.04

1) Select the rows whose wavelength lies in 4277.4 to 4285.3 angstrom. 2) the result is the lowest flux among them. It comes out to 56.97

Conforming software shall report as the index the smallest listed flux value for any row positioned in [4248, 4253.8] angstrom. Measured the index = 58.41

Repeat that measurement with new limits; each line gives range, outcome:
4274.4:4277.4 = 58.95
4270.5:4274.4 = 58.9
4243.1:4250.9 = 60.47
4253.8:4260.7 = 55.57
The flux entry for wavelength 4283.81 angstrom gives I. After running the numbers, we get 56.97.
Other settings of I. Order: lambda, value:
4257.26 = 55.57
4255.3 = 56.61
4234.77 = 59.32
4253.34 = 58.41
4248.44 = 63.22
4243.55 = 61.35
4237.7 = 61.37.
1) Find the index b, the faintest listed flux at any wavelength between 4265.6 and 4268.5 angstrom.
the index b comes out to 61.49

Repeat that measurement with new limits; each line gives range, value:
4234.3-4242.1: 59.32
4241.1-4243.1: 60.58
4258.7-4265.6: 58.14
